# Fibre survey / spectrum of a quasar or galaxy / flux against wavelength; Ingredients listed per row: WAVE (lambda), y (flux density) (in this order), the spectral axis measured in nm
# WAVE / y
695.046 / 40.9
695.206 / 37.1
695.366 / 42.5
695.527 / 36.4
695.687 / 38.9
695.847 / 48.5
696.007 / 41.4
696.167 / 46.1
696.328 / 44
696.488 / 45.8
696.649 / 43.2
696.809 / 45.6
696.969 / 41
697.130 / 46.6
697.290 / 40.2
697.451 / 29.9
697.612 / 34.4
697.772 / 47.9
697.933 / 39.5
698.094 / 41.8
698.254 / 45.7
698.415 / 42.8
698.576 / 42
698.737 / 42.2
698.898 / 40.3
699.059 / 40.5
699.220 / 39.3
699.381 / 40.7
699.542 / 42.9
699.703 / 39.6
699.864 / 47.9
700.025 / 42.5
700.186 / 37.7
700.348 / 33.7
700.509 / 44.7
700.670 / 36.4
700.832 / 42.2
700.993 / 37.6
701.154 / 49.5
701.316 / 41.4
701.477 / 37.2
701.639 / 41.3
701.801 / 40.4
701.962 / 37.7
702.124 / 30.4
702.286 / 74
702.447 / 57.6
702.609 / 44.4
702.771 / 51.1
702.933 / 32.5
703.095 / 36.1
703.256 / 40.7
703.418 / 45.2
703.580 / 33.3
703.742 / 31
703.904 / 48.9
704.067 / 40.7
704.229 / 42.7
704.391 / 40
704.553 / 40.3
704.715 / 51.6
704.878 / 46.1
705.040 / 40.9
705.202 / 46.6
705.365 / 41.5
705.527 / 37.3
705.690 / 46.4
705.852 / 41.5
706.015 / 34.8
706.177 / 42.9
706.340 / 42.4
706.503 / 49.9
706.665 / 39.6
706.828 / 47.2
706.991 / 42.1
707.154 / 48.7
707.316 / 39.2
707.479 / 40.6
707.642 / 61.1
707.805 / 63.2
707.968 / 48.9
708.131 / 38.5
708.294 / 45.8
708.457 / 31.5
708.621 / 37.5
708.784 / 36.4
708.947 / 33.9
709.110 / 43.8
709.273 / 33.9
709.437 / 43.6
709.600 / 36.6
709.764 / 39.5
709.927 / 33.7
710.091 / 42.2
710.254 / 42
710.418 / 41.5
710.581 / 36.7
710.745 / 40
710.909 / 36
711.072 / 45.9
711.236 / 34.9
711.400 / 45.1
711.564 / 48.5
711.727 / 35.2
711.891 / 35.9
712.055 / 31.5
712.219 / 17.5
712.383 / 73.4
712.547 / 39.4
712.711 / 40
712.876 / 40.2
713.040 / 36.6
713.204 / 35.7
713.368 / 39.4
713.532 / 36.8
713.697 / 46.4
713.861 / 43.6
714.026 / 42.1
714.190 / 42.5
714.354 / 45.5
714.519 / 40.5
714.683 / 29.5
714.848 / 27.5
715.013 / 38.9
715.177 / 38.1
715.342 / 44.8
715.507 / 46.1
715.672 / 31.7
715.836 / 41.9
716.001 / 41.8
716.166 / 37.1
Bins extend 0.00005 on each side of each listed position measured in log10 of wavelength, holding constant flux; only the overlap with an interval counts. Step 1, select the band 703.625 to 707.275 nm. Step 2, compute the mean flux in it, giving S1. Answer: 42.7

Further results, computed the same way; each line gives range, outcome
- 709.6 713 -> 39.8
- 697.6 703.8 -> 41.8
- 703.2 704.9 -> 41.7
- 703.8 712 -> 42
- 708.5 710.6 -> 38.5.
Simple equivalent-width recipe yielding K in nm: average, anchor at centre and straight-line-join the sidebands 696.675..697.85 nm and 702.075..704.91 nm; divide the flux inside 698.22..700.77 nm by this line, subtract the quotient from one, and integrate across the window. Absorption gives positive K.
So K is 0.05 nm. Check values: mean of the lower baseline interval 40.9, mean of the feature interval 41.1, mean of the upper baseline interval 43.8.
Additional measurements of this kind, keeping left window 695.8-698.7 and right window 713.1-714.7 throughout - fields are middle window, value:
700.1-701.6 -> 0.07 nm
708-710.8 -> 0.16 nm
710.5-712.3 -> 0.17 nm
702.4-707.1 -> -0.10 nm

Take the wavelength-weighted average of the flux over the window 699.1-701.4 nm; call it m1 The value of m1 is 41.1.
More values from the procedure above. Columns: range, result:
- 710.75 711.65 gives 41.9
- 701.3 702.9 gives 45.3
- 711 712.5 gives 40.8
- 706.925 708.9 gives 44.3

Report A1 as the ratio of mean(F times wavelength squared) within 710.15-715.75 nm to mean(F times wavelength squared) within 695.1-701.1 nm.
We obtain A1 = 1.00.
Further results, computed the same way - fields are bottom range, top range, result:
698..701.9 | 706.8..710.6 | 1.04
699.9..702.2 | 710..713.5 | 1.04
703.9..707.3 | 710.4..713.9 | 0.94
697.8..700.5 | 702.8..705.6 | 1.01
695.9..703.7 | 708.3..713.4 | 0.96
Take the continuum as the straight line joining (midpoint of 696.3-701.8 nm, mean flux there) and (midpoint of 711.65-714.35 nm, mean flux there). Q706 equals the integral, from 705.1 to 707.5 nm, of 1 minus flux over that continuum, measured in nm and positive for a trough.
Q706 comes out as -0.13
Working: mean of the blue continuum 41.4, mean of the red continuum 39.9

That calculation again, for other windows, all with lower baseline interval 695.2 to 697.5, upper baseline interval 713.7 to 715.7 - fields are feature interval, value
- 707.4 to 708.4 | -0.213 nm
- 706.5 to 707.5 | -0.071 nm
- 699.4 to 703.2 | -0.096 nm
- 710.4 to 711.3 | 0.025 nm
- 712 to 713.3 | 0.017 nm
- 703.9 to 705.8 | -0.108 nm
